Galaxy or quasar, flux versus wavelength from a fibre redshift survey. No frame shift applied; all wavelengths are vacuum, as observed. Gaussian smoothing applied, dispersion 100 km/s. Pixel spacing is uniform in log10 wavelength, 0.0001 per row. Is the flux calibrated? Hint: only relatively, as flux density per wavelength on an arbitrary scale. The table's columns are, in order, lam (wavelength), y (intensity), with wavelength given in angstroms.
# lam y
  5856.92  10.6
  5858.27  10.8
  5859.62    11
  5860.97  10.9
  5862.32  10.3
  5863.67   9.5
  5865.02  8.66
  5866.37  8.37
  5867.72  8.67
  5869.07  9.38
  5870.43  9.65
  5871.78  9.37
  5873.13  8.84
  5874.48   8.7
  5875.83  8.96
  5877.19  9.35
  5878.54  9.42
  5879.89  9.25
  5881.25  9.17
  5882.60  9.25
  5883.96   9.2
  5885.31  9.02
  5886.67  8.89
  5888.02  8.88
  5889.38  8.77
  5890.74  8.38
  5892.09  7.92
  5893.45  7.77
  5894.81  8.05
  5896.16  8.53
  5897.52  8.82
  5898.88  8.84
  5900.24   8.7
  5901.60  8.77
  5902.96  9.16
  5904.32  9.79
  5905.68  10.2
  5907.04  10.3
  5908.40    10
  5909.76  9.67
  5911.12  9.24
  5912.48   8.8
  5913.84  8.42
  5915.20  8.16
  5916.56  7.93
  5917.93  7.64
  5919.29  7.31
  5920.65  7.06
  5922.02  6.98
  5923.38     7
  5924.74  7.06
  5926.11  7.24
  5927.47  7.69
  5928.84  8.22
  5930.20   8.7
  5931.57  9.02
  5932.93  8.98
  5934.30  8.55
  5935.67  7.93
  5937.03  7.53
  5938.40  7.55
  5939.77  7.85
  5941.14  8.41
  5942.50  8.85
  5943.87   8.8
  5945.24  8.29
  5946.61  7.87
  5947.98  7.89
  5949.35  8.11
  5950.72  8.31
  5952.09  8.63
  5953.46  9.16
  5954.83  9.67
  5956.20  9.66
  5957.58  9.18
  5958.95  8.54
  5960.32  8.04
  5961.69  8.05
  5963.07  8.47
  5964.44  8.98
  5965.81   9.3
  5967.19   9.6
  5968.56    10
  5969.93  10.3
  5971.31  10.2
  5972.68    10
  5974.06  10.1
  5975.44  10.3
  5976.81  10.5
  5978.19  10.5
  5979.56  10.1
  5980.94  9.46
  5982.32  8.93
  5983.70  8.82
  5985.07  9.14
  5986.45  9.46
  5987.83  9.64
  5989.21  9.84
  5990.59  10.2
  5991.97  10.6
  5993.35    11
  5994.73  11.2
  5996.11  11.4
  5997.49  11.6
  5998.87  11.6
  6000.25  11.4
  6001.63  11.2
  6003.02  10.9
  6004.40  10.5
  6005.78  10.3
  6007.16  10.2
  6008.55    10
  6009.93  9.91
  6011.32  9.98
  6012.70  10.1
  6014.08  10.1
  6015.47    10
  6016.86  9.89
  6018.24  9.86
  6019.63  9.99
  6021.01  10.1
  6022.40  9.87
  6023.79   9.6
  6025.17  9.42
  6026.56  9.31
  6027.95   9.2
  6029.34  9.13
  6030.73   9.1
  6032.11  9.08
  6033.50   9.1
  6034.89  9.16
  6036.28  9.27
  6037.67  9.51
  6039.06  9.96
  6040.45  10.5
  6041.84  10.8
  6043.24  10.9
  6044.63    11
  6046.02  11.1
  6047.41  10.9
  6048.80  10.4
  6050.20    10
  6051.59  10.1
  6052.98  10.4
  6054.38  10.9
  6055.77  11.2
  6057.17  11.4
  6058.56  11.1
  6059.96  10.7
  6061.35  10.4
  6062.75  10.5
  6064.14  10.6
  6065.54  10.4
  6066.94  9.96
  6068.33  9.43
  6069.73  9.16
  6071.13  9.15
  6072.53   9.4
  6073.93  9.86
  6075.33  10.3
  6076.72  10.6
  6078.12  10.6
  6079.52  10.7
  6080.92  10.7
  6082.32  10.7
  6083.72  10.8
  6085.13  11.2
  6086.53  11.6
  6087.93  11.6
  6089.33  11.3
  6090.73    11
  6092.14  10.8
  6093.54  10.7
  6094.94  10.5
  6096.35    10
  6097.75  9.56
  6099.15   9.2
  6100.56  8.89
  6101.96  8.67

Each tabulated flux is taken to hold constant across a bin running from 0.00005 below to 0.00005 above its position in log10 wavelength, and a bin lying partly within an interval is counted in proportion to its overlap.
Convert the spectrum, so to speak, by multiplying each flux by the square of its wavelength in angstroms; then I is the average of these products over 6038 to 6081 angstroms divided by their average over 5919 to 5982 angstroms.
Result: 1.24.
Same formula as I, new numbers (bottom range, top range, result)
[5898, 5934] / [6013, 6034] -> 1.17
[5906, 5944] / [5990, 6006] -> 1.37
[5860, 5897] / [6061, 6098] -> 1.24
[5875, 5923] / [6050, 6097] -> 1.28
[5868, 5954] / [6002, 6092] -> 1.25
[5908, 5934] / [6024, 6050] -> 1.26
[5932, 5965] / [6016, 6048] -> 1.20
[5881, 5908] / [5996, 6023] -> 1.21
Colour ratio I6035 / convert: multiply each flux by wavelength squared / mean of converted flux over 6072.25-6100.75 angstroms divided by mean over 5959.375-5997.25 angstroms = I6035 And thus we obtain 1.11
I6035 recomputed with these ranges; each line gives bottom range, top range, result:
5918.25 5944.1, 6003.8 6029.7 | 1.28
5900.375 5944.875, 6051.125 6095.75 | 1.32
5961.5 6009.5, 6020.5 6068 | 1.02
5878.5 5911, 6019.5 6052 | 1.15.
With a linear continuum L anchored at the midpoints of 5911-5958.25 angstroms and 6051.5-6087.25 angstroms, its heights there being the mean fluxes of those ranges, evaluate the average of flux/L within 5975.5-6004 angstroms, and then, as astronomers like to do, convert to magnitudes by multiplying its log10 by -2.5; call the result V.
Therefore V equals -0.14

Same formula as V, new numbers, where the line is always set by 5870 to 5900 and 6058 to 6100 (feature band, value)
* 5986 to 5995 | -0.060 mag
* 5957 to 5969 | 0.071 mag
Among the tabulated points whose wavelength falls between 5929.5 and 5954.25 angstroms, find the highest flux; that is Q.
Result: 9.16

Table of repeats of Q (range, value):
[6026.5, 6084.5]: 11.4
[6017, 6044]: 10.9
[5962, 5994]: 11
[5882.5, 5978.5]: 10.5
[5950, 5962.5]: 9.67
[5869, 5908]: 10.3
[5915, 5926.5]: 8.16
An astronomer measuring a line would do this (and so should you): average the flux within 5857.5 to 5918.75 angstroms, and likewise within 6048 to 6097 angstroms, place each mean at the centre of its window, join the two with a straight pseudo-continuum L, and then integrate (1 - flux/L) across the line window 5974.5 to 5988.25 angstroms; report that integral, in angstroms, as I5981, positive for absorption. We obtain 0.2 angstroms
